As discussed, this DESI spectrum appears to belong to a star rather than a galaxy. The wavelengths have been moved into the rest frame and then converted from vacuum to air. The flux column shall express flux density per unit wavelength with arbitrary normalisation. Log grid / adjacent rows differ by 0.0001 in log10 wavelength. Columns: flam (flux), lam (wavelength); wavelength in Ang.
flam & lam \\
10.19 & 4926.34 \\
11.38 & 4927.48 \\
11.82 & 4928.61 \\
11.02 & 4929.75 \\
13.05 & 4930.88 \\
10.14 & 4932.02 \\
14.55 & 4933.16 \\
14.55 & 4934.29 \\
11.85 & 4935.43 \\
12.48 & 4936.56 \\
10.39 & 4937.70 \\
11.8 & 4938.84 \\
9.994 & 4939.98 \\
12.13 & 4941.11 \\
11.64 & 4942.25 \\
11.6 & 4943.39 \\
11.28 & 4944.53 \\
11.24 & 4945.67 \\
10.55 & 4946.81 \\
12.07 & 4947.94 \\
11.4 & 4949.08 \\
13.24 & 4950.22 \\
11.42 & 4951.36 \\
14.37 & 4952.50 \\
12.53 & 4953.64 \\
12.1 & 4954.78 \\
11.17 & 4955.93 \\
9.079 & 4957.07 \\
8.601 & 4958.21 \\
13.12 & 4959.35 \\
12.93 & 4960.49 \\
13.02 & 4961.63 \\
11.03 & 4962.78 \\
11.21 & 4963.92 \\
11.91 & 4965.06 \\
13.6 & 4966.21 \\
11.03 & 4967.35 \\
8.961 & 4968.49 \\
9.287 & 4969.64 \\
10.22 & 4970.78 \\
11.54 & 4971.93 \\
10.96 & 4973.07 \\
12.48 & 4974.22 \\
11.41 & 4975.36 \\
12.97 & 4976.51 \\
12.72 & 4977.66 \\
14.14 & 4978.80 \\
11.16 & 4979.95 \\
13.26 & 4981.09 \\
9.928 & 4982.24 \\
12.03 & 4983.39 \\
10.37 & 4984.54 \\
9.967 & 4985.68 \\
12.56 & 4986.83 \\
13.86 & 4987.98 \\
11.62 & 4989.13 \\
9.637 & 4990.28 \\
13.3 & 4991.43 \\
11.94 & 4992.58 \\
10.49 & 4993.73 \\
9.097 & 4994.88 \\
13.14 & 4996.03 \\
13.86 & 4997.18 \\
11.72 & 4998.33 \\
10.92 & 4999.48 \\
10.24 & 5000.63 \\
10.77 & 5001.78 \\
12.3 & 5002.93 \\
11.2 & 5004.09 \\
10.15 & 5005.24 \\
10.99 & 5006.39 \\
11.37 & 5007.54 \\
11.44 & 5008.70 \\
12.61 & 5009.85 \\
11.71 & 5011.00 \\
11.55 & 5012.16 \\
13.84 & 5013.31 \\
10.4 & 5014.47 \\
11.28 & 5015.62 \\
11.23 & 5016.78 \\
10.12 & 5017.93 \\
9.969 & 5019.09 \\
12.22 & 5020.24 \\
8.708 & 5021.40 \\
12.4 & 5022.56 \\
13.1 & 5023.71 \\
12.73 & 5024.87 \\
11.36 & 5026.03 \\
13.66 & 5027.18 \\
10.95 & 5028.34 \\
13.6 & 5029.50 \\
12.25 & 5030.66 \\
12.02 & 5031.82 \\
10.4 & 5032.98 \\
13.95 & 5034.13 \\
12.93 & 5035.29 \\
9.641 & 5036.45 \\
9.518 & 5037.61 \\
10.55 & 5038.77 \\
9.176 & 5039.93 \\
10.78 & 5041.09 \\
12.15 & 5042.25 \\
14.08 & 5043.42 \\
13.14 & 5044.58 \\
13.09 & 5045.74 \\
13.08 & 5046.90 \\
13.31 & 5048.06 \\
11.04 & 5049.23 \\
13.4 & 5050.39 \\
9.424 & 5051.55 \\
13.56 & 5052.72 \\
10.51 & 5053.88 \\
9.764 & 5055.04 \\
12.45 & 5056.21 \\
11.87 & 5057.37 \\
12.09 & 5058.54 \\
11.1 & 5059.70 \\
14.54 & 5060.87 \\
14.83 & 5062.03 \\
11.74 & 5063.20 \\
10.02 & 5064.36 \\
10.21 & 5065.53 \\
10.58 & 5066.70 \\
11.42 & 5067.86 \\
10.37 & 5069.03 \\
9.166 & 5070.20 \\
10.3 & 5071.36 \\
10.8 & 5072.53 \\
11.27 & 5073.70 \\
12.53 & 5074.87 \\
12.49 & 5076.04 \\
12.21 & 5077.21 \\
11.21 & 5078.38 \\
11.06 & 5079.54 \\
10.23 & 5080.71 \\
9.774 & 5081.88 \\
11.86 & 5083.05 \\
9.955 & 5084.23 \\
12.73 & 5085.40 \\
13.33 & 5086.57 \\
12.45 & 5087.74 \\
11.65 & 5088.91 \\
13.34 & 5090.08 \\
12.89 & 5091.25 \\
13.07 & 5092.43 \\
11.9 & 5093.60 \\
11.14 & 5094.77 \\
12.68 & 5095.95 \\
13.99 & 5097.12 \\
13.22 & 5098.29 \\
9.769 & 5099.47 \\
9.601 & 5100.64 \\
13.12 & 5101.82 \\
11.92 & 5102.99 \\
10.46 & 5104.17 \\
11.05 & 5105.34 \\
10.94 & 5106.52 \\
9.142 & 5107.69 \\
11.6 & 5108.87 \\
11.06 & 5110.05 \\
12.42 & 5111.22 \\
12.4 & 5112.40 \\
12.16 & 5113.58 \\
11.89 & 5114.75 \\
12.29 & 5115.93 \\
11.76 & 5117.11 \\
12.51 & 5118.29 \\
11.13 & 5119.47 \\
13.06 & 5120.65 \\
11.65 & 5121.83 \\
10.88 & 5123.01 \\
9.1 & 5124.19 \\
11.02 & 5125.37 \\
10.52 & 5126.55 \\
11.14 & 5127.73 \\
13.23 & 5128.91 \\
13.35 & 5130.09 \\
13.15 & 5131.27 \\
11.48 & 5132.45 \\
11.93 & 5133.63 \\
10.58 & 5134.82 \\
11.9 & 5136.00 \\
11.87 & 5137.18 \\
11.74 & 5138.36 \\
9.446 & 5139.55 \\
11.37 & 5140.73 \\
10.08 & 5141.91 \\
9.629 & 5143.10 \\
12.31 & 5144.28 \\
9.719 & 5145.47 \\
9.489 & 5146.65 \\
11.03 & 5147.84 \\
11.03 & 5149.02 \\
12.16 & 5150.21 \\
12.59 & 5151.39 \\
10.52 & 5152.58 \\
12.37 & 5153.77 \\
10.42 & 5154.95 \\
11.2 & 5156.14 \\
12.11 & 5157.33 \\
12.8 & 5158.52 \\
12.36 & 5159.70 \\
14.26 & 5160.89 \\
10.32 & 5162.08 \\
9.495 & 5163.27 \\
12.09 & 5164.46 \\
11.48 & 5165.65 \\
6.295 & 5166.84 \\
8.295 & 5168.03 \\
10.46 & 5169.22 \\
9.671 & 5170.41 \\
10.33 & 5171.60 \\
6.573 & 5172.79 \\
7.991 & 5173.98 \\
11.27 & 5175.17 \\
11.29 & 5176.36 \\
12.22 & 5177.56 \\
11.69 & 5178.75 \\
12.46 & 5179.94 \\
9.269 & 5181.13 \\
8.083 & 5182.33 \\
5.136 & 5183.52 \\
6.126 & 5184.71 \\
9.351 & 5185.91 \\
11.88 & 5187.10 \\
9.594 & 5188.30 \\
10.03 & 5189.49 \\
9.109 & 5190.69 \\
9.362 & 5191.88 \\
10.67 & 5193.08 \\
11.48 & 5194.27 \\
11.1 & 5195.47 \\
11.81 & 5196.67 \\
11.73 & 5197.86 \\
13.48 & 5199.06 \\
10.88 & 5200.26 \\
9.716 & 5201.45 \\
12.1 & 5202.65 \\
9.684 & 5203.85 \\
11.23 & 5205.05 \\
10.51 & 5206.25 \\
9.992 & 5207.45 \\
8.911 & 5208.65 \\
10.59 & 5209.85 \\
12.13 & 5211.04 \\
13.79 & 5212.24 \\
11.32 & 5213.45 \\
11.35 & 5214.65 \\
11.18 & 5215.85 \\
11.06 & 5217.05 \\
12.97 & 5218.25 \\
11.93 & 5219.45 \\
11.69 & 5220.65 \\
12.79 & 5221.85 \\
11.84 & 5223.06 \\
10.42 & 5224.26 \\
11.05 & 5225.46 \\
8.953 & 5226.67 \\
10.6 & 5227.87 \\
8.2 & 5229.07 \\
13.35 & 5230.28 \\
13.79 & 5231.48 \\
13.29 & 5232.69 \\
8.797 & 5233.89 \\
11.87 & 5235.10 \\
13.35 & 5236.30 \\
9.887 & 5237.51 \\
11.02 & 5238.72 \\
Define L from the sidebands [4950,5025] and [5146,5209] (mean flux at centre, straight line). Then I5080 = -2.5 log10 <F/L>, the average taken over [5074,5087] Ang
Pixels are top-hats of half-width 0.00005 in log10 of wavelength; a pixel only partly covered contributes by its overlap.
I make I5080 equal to -0.049 mag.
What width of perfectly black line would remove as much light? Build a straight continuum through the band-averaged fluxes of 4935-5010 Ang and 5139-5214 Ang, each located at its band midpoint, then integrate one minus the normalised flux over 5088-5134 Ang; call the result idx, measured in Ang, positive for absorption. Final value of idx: -3.8 Ang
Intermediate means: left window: 11.6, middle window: 11.8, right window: 10.6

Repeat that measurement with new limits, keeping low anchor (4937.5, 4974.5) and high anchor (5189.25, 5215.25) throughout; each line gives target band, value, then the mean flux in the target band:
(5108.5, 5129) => -0.9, 11.6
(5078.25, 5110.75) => -1.3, 11.6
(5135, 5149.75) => 0.4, 10.8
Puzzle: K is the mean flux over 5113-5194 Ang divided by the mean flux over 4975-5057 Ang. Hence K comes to 0.92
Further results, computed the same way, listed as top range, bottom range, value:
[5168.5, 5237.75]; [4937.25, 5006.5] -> 0.93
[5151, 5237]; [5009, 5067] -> 0.92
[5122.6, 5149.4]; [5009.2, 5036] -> 0.94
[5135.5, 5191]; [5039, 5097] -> 0.89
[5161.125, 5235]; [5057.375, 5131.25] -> 0.91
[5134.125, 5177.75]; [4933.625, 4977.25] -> 0.93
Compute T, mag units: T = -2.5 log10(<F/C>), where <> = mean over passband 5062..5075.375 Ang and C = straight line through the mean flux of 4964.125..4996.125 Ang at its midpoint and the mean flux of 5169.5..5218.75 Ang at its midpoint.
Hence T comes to 0.01 mag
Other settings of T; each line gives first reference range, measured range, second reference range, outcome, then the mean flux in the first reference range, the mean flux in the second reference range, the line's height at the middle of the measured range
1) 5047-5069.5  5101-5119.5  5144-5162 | 0.00 mag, 11.7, 11.6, 11.6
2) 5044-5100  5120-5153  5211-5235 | 0.04 mag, 11.8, 11.5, 11.7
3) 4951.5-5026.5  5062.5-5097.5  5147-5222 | -0.04 mag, 11.6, 10.7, 11.2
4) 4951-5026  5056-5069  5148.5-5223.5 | -0.05 mag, 11.6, 10.8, 11.3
